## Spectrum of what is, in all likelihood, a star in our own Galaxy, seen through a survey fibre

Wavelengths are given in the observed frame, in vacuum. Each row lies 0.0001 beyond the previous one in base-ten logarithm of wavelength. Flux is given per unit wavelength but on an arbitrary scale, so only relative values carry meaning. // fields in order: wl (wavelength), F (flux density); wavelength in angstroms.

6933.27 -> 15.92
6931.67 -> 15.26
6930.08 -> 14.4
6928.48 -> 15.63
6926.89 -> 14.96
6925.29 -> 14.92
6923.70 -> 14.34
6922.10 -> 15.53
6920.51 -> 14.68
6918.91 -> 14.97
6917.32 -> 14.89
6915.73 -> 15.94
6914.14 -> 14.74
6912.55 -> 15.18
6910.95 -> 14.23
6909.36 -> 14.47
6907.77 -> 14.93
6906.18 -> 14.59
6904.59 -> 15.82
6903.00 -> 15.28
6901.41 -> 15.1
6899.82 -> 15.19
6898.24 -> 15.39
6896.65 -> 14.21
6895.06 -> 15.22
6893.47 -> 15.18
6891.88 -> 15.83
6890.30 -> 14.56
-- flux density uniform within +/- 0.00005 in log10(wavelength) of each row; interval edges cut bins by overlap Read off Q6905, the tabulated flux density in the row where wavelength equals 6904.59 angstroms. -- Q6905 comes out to 15.82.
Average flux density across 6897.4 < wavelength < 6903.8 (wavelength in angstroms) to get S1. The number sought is 15.2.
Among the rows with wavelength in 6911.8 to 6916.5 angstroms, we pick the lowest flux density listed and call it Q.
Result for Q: 14.74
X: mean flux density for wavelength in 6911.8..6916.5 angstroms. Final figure 15.3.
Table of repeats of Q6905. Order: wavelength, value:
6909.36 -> 14.47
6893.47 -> 15.18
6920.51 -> 14.68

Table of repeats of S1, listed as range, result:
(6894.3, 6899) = 14.9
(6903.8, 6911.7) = 14.8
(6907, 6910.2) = 14.7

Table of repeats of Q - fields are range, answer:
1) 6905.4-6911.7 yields 14.23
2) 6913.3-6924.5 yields 14.34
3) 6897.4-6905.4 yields 15.1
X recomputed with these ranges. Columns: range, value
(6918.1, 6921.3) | 14.8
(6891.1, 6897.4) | 15.1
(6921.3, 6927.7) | 14.9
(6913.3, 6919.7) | 15.2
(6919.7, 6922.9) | 15.1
